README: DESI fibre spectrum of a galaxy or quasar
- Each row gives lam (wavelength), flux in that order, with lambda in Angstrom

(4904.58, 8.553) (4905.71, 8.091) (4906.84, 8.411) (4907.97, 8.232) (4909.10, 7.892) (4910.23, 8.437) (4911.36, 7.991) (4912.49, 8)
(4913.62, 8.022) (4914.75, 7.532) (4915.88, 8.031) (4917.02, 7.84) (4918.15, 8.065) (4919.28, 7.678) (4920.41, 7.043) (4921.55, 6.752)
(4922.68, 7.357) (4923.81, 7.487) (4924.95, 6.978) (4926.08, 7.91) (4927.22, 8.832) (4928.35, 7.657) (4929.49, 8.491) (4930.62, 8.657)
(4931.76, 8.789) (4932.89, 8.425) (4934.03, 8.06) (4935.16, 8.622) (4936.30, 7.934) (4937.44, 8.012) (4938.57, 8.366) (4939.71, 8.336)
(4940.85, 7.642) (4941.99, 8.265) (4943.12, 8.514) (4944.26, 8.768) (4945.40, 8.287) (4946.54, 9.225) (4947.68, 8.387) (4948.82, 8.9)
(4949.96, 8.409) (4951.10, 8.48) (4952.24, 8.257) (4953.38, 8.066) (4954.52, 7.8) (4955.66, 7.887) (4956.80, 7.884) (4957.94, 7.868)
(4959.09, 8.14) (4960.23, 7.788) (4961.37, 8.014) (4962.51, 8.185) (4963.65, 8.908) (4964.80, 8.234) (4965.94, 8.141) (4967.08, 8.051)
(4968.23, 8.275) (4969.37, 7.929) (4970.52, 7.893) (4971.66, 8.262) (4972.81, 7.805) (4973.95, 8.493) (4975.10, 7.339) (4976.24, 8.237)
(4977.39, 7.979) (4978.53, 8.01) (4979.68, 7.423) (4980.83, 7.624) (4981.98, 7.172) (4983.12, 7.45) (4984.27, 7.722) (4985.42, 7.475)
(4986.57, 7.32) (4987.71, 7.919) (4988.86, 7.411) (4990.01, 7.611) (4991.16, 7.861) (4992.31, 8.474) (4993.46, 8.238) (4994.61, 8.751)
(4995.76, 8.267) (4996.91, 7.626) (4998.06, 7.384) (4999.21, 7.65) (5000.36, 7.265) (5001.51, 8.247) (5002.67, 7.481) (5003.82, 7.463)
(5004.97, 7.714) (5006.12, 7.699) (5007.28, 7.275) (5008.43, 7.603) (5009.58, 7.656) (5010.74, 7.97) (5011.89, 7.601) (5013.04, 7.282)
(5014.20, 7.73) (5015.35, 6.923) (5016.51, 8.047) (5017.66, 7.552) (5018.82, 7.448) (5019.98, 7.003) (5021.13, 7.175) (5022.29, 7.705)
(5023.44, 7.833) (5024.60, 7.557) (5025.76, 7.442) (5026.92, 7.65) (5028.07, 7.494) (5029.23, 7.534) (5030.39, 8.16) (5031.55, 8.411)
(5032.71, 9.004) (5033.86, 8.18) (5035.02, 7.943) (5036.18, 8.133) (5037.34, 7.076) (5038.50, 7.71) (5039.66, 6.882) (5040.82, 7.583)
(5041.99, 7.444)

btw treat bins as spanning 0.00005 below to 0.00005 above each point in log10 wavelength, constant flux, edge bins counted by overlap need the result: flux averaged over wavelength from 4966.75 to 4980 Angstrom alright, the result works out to 7.98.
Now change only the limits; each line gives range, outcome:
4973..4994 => 7.77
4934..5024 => 7.92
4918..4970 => 8.13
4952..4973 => 8.07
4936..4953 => 8.39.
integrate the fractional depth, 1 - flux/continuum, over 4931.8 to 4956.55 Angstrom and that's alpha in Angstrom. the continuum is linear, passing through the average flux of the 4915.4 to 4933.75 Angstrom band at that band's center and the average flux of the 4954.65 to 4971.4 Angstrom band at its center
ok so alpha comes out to -1.1 Angstrom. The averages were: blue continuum 7.87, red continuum 8.08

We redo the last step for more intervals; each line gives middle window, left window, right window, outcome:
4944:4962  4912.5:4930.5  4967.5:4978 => -0.8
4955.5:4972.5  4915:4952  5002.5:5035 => -0.3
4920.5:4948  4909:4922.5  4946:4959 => -0.4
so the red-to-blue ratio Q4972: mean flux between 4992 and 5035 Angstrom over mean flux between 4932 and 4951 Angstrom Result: 0.92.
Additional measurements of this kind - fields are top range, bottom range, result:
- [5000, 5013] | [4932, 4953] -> 0.91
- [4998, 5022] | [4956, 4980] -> 0.94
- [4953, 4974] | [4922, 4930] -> 1.04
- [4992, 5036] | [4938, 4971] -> 0.94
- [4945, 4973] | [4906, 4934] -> 1.03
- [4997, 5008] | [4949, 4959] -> 0.93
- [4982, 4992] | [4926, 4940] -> 0.91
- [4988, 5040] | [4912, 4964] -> 0.95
